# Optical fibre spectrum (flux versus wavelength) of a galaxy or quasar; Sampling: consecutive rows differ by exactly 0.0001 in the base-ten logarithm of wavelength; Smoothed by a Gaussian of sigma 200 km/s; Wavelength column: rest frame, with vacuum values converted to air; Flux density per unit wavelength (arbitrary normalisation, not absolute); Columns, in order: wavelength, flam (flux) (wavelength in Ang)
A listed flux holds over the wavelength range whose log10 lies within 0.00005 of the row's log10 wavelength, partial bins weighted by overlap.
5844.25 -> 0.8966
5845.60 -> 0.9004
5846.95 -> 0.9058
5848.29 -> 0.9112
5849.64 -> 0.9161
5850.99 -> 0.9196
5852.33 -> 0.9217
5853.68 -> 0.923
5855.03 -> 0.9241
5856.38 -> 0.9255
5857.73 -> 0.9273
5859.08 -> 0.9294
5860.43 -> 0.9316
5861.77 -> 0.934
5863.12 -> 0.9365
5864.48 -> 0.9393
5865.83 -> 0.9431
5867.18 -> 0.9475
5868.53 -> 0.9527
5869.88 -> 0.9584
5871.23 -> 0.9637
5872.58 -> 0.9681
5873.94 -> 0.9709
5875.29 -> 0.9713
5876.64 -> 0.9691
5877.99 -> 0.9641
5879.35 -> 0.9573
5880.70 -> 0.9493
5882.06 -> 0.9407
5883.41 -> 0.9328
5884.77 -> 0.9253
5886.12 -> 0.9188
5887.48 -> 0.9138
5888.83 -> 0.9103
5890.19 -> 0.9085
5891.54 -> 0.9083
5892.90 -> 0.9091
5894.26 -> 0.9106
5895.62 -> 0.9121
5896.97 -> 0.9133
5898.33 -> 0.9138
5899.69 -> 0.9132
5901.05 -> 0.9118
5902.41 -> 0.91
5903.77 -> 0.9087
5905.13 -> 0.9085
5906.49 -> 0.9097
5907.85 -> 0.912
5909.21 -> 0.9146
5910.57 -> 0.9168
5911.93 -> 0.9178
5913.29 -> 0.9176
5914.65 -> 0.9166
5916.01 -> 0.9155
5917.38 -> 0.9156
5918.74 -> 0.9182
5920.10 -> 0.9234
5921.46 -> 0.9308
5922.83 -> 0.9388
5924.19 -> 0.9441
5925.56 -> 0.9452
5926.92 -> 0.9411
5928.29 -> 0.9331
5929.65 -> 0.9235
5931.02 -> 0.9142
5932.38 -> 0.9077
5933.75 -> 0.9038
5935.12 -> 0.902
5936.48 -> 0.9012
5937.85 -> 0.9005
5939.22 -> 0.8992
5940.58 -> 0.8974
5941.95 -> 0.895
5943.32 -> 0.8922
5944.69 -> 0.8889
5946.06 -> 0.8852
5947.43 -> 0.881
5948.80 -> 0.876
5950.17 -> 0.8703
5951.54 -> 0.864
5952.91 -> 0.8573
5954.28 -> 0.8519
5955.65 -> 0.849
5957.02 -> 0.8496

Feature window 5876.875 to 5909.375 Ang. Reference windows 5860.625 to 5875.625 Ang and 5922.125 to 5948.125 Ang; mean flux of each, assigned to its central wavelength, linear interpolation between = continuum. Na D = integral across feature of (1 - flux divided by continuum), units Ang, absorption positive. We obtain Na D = 0.55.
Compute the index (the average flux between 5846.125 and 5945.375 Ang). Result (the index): 0.924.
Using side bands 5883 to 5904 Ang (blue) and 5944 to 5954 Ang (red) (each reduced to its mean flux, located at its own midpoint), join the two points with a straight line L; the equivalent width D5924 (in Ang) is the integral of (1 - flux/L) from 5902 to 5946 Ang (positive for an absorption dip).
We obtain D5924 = -1.1 Ang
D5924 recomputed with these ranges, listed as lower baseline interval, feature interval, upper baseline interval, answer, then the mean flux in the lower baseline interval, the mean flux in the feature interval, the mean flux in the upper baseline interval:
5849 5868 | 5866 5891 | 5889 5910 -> -0.7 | 0.93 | 0.946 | 0.911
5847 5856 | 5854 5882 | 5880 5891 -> -0.8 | 0.919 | 0.947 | 0.925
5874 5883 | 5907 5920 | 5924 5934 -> 0.3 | 0.959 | 0.917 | 0.926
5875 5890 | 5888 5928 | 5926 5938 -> 0.4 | 0.939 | 0.918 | 0.916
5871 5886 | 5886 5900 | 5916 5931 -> 0.5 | 0.954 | 0.912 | 0.929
